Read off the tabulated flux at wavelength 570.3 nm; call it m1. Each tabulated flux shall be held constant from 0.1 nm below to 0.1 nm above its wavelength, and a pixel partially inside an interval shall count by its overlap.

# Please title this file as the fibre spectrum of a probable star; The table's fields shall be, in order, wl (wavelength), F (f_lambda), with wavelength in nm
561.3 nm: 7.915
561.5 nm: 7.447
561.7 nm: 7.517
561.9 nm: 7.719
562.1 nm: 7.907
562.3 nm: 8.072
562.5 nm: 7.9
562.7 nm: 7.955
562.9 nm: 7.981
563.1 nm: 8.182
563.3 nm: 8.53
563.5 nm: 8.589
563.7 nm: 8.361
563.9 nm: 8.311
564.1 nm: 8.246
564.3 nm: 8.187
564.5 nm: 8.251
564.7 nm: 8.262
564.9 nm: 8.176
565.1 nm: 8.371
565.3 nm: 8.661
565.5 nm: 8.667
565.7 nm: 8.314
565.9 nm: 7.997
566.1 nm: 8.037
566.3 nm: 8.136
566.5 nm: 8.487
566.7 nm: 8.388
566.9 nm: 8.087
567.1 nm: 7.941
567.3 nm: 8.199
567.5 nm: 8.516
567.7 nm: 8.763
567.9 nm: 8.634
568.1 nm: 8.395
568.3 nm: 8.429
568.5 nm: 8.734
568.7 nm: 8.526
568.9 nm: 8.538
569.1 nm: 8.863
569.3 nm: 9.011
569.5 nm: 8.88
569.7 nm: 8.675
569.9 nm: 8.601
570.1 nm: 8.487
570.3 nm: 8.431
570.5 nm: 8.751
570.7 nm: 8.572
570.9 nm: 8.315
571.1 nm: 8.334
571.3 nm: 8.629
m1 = 8.431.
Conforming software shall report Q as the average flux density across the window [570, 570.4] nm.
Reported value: 8.46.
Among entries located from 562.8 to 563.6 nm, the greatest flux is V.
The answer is 8.589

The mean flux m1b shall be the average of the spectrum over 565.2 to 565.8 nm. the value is 8.55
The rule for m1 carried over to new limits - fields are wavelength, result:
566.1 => 8.037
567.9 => 8.634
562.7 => 7.955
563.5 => 8.589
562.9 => 7.981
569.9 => 8.601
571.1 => 8.334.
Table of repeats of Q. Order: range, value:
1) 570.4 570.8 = 8.66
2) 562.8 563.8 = 8.33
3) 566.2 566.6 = 8.31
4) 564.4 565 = 8.23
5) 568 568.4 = 8.41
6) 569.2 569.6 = 8.95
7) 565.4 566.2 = 8.25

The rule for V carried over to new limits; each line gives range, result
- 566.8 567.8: 8.763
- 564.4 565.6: 8.667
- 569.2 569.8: 9.011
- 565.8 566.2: 8.037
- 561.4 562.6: 8.072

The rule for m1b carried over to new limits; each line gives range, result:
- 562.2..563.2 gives 8.02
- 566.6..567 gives 8.24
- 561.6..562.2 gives 7.71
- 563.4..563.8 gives 8.48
